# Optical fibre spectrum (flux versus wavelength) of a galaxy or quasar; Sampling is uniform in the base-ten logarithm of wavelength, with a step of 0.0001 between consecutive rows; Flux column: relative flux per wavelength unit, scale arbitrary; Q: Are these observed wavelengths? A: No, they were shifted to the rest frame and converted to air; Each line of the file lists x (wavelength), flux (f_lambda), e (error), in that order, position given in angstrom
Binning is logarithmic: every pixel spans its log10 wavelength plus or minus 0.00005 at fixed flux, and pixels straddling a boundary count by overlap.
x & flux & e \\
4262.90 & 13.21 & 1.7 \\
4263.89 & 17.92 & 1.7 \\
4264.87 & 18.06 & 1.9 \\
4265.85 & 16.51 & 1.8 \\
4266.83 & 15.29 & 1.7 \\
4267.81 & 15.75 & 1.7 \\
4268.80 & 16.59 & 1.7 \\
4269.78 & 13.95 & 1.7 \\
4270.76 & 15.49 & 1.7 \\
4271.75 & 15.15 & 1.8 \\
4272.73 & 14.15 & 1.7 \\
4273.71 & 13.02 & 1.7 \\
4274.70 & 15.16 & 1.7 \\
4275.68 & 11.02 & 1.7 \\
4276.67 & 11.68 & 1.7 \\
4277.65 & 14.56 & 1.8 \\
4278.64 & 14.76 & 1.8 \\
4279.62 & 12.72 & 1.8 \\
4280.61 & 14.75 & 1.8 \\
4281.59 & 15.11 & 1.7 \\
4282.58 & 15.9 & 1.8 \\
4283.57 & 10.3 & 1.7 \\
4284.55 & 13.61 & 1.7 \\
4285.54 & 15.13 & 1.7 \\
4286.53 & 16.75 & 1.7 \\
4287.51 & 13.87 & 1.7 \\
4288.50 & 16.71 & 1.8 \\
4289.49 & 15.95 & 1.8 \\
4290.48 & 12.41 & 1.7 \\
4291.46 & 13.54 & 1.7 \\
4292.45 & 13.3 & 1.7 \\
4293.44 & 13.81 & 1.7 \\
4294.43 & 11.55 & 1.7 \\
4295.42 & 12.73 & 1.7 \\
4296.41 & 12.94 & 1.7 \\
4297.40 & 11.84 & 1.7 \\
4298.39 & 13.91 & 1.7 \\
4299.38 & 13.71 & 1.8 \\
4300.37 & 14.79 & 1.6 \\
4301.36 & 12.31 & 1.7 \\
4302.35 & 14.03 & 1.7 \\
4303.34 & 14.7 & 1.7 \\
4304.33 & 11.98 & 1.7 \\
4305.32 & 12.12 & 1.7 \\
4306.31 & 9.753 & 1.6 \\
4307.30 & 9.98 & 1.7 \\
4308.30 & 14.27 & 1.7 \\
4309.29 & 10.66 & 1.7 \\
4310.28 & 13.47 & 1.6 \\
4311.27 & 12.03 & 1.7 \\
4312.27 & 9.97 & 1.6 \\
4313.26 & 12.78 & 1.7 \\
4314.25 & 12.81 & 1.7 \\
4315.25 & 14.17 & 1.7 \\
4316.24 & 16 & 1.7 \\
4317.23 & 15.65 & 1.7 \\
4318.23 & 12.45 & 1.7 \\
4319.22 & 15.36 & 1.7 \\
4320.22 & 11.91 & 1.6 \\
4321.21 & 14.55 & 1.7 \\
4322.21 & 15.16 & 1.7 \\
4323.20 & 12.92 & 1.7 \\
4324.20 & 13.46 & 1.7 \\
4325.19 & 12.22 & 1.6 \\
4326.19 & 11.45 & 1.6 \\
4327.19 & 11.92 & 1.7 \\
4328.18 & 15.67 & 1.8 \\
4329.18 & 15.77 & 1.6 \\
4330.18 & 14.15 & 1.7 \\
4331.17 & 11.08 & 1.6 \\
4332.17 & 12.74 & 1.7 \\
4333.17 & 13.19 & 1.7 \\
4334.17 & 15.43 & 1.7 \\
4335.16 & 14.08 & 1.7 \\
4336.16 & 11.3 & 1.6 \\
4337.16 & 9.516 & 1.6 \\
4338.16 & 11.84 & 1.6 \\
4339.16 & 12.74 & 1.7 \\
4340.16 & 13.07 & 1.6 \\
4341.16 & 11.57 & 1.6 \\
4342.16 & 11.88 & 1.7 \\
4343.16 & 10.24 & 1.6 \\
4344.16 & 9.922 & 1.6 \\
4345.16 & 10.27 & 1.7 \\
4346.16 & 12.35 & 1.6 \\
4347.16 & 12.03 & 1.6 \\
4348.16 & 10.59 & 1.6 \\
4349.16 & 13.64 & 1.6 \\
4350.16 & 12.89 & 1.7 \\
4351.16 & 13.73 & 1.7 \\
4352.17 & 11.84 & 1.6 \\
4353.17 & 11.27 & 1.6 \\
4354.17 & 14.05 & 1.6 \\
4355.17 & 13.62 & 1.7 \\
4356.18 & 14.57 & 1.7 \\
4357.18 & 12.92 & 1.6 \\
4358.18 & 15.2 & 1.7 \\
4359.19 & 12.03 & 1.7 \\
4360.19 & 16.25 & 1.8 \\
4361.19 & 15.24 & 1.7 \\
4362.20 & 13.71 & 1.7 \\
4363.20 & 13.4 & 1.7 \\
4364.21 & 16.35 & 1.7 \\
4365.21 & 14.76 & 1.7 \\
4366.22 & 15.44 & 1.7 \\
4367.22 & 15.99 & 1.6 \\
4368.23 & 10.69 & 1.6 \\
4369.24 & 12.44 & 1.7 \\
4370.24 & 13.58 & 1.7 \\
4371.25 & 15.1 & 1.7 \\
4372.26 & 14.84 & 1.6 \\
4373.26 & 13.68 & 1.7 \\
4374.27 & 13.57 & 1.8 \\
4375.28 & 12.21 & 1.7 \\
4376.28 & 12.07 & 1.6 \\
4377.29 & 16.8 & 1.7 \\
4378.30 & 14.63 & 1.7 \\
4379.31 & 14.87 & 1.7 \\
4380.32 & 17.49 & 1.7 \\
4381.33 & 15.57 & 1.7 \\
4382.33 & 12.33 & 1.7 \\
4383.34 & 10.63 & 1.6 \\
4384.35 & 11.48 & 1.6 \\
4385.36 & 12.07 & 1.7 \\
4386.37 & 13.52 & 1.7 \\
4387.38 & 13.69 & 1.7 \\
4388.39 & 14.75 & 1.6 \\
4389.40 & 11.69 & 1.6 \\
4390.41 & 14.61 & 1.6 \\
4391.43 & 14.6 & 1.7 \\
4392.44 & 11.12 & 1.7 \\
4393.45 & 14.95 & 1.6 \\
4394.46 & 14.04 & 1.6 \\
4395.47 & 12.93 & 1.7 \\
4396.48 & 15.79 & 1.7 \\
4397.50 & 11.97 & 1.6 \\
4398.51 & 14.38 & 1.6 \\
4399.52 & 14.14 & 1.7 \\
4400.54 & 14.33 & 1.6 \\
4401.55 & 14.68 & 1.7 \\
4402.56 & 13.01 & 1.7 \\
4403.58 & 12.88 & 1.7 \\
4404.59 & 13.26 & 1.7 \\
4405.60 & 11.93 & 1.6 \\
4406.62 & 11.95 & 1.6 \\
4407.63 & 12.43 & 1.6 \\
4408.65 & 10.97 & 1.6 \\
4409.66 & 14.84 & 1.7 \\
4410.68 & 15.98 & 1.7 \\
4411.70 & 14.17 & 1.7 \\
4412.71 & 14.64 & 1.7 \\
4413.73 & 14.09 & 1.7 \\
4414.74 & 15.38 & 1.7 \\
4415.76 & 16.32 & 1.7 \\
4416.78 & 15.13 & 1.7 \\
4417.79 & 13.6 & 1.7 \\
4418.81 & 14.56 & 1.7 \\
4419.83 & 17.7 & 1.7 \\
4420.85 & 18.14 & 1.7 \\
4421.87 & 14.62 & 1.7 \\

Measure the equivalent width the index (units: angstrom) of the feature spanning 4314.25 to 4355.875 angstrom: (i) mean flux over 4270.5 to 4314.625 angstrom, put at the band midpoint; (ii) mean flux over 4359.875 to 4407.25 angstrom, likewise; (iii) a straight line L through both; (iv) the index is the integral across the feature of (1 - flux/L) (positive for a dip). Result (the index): 2.1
